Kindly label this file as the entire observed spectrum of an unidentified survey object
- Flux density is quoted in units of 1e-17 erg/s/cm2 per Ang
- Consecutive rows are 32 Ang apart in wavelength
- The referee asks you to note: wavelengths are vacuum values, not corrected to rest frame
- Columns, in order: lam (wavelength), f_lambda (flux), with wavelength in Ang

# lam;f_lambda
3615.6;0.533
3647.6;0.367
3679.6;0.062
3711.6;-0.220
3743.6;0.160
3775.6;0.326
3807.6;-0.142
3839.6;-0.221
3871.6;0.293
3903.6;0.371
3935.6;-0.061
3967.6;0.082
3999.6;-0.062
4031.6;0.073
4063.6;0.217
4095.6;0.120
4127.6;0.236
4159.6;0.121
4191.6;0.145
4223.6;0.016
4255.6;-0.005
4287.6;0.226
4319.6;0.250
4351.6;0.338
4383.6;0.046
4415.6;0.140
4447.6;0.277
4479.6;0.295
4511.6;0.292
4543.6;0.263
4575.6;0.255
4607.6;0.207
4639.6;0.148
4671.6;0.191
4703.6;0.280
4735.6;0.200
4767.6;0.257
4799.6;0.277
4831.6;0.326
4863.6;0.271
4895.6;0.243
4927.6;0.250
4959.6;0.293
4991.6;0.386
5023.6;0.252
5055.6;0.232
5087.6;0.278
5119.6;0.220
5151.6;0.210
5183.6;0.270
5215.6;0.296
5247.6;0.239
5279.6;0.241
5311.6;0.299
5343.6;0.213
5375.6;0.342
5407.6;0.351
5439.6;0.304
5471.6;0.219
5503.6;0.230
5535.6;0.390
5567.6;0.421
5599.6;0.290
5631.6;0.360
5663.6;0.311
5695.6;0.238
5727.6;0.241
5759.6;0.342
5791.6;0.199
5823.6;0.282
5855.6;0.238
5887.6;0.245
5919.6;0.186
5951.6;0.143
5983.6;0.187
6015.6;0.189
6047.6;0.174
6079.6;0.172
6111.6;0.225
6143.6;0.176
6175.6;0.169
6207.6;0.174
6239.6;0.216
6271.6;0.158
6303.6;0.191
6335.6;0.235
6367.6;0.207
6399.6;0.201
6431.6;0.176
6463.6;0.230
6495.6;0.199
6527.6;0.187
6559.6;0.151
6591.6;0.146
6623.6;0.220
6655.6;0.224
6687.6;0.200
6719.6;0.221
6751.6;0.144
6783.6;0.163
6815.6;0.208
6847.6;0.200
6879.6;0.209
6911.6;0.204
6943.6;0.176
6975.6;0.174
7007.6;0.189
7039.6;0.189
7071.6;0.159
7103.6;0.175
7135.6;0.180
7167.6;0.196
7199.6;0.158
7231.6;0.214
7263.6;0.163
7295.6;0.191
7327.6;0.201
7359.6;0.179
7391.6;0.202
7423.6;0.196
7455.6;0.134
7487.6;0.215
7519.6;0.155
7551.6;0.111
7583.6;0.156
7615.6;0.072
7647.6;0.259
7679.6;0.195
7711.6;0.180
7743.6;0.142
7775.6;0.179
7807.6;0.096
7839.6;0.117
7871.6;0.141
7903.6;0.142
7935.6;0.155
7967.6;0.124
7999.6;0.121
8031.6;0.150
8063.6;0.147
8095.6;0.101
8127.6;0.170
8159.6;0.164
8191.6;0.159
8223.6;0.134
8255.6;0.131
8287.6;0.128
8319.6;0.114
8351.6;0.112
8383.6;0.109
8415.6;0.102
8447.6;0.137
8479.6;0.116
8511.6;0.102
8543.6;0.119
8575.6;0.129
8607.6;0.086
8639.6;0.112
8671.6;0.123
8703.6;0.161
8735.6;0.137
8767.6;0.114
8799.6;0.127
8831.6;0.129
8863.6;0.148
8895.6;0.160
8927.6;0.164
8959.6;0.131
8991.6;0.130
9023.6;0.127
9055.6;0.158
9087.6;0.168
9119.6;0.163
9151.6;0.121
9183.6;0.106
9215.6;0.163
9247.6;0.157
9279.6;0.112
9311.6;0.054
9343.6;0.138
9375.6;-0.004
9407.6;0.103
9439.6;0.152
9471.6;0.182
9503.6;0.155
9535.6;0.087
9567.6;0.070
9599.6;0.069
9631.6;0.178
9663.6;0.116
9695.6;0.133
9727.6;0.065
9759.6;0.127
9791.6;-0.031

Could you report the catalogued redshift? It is 0.167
